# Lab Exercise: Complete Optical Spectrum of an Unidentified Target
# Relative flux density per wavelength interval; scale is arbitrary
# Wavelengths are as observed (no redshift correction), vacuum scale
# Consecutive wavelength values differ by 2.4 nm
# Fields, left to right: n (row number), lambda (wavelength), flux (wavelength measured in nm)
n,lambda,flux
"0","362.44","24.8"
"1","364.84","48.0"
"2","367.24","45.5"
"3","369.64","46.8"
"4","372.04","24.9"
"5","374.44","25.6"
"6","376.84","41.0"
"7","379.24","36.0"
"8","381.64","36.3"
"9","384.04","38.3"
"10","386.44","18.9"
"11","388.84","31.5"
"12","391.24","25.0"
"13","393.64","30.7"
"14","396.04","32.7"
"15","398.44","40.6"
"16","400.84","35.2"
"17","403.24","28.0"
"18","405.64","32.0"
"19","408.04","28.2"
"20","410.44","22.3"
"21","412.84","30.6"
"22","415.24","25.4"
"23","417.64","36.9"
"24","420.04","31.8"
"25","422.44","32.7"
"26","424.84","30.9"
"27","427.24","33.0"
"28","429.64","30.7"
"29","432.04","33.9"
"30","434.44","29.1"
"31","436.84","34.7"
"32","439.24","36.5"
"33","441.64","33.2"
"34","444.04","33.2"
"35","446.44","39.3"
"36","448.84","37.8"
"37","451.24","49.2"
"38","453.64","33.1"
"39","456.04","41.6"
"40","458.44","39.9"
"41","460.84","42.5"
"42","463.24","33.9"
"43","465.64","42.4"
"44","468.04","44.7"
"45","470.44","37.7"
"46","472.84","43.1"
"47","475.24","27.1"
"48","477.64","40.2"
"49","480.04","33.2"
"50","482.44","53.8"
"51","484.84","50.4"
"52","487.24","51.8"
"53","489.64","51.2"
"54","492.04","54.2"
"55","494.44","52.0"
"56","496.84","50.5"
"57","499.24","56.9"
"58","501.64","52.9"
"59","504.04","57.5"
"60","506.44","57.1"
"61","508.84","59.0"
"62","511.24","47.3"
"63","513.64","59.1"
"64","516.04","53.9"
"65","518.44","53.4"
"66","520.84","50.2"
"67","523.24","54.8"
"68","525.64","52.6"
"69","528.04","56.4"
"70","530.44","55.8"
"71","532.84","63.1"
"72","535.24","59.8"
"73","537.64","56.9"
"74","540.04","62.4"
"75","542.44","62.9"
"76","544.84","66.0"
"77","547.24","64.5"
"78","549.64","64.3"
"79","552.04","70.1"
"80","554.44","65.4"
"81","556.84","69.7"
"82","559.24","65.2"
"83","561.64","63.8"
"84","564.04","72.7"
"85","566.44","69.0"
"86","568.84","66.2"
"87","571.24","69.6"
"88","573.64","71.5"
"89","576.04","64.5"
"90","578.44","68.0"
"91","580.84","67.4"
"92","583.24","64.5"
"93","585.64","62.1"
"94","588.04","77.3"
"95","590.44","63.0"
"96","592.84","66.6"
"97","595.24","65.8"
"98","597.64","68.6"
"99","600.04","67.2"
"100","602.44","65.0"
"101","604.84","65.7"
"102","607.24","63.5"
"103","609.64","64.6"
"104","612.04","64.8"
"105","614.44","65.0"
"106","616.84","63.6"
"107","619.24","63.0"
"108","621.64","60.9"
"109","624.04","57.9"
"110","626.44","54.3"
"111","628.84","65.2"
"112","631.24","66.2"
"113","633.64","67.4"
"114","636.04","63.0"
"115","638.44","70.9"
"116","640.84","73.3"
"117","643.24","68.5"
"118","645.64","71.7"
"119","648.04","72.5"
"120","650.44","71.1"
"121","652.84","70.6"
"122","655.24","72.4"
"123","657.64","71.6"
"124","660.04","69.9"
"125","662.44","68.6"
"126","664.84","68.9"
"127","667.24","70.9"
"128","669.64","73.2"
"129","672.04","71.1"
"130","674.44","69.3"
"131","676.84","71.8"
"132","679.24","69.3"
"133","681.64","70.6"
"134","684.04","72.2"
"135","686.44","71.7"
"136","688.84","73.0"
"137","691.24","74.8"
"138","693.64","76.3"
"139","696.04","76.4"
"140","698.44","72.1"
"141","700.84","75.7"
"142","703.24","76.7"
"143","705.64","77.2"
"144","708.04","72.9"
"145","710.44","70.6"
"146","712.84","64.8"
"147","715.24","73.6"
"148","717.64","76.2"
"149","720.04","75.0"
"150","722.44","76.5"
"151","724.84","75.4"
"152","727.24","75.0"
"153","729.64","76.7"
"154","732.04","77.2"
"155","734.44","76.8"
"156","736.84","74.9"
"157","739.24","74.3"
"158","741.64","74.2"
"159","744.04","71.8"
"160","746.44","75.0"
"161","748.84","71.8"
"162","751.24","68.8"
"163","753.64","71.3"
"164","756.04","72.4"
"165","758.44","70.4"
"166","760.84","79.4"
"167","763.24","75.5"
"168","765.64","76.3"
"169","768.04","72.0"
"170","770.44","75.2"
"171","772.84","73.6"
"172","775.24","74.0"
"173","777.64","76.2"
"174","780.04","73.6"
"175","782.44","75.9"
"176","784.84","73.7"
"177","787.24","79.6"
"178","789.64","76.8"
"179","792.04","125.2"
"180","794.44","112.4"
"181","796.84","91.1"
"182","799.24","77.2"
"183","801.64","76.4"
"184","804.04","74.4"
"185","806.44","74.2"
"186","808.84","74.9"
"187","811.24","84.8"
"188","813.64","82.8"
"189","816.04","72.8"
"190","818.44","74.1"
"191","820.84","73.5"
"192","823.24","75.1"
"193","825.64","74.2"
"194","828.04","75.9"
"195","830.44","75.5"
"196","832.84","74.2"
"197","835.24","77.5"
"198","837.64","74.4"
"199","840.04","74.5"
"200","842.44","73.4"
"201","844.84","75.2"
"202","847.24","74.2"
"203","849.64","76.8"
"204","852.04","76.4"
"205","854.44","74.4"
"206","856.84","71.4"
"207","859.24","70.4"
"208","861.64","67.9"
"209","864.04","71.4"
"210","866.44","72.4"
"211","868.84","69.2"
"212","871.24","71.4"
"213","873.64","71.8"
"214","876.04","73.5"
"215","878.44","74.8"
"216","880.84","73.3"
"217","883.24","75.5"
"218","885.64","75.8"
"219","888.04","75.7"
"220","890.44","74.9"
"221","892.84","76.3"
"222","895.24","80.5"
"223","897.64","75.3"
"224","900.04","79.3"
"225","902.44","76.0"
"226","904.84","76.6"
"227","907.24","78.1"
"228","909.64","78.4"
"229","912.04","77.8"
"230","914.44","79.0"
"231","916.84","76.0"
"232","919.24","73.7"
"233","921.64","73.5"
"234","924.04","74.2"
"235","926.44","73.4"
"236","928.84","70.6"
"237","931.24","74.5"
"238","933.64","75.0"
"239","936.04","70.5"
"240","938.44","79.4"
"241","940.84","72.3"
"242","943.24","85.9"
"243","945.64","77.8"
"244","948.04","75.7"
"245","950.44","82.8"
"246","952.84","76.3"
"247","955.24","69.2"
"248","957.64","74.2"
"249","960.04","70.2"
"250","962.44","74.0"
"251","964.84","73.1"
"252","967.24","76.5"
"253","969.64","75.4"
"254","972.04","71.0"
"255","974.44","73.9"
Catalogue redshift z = 0.208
